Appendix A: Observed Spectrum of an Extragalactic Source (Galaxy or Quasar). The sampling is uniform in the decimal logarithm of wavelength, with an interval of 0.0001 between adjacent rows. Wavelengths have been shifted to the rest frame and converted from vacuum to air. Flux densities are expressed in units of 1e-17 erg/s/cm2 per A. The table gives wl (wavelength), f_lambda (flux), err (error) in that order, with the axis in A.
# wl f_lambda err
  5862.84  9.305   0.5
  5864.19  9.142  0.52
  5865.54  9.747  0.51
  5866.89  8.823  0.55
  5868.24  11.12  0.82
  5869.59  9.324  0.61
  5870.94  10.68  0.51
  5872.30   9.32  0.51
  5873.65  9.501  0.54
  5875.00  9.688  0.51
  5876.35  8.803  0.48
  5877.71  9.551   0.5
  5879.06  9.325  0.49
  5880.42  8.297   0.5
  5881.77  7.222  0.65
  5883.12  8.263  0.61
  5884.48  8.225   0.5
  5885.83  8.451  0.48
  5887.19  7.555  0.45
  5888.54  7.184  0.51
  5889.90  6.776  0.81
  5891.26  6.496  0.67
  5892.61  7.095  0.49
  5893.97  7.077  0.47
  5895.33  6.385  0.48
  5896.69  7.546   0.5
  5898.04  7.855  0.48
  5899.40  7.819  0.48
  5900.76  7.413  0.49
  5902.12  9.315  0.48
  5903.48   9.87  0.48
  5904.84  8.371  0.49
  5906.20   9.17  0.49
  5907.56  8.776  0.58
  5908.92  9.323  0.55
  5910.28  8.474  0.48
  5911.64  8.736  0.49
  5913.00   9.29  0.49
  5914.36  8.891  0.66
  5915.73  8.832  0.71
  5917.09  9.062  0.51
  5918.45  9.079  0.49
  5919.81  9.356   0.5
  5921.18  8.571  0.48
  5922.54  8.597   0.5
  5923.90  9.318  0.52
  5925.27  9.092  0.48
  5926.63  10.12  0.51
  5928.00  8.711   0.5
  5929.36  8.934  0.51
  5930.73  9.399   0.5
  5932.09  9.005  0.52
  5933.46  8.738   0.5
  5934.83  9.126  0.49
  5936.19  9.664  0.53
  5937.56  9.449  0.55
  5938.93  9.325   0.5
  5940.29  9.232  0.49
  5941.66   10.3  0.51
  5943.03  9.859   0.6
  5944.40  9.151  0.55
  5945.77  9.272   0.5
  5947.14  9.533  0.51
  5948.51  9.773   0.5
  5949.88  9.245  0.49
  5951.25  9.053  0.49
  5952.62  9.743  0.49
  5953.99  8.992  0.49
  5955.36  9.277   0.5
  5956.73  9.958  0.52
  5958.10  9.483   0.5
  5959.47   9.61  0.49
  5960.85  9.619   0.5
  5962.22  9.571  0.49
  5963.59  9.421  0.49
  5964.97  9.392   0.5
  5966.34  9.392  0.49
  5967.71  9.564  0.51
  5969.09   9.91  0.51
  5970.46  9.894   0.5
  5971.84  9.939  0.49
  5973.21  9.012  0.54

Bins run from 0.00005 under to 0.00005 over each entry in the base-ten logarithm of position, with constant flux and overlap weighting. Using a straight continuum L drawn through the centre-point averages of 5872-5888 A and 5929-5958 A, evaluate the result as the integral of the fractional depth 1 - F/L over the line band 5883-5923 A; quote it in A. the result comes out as 3.0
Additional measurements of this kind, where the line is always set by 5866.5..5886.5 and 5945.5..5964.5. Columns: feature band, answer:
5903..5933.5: 0.9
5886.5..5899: 2.8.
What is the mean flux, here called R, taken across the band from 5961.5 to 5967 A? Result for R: 9.45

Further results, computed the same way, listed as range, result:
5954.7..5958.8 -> 9.59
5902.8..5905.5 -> 9.12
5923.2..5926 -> 9.23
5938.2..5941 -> 9.3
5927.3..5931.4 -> 9.01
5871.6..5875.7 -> 9.5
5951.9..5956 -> 9.34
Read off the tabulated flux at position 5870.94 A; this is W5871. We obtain 10.68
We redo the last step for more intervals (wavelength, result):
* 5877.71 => 9.551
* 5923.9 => 9.318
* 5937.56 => 9.449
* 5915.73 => 8.832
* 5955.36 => 9.277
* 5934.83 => 9.126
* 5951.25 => 9.053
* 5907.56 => 8.776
